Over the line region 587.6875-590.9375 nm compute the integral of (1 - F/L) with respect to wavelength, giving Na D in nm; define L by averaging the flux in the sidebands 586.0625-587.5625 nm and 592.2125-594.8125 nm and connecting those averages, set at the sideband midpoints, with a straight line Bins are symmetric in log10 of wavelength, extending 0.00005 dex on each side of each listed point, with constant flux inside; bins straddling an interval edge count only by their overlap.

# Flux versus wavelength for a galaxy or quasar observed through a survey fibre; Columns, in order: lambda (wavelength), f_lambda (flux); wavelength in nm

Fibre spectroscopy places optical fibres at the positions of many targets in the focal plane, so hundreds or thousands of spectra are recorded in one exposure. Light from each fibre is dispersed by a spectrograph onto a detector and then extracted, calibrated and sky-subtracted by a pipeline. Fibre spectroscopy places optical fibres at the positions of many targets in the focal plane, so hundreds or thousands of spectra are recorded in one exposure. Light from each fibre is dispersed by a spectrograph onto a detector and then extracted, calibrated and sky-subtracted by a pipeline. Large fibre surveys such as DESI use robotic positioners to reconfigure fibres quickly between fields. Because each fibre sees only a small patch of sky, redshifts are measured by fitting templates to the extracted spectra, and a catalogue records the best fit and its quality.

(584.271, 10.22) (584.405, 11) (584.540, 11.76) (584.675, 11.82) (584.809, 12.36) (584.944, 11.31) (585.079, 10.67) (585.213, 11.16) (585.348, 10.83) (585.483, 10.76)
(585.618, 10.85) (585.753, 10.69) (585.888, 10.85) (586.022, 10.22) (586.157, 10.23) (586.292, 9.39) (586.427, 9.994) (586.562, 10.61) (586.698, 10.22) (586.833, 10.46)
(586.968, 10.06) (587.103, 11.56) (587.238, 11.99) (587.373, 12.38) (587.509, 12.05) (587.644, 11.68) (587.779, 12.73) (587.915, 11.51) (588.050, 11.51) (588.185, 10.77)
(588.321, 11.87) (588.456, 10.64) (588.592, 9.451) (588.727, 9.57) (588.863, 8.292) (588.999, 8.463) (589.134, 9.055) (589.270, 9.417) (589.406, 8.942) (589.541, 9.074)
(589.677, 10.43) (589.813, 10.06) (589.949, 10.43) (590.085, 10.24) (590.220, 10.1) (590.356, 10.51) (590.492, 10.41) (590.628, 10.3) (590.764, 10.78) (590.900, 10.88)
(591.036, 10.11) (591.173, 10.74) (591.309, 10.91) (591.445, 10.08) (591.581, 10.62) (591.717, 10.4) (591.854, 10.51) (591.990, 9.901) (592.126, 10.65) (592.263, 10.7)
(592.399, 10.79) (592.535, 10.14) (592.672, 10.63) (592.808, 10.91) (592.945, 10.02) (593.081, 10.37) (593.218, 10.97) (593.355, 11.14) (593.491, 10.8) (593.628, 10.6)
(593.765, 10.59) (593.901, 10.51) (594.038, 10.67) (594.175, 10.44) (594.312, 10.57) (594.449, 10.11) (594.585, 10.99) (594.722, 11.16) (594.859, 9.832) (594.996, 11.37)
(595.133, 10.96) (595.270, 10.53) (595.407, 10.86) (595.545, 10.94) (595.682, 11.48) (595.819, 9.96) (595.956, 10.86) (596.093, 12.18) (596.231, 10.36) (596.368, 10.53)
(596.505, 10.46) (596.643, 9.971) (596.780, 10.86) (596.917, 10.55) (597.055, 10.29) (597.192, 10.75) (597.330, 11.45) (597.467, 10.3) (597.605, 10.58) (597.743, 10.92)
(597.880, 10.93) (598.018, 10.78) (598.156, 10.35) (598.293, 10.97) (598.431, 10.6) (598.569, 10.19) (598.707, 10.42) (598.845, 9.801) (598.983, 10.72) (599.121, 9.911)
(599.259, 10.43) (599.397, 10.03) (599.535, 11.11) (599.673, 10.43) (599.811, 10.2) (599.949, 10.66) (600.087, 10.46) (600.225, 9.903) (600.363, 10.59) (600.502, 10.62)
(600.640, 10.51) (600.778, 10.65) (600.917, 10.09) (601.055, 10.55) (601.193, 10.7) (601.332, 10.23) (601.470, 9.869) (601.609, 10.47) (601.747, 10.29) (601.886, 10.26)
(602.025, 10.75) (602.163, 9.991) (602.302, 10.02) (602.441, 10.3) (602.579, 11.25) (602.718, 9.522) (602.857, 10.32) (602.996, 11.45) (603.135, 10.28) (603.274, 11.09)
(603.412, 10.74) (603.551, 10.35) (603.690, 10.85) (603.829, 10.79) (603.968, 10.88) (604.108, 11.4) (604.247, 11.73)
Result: 0.15 nm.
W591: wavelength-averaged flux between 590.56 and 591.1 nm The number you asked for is 10.5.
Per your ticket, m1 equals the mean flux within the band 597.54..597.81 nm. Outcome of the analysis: 10.7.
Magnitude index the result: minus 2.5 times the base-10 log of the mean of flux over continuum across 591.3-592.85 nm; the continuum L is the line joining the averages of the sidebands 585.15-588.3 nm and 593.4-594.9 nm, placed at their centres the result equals 0.02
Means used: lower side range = 11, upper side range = 10.6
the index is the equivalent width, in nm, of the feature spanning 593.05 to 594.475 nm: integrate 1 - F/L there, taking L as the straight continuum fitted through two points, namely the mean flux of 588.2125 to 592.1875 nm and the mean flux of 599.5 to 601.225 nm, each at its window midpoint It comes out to -0.06 nm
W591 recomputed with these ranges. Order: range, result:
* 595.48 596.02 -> 10.8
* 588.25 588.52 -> 11.3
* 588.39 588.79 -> 9.89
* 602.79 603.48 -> 10.8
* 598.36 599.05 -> 10.3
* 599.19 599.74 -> 10.5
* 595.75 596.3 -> 10.8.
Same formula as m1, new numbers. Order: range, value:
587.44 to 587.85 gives 12.1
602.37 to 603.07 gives 10.6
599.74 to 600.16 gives 10.4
